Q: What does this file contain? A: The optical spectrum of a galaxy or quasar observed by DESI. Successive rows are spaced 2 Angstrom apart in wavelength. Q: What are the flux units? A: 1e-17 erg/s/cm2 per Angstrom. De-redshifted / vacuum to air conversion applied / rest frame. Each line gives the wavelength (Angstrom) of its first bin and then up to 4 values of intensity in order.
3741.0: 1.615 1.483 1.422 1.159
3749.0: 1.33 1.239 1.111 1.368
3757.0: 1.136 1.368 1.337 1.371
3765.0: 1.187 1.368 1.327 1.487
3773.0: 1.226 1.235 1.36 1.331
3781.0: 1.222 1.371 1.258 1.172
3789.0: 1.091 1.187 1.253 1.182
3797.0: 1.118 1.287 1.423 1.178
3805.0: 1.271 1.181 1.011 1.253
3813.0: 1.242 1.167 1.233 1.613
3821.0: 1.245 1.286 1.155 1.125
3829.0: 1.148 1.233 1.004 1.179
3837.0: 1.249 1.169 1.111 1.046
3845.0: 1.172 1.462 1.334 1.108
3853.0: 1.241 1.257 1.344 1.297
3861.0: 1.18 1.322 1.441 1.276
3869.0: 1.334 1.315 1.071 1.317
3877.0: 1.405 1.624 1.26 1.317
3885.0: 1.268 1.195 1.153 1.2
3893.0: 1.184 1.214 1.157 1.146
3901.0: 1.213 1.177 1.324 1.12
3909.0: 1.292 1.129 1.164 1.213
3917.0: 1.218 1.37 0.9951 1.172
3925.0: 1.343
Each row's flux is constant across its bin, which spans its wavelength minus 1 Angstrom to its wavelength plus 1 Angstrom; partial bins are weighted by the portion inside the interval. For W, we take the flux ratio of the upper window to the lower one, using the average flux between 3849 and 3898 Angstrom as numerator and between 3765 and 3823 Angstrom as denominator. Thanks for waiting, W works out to 1.0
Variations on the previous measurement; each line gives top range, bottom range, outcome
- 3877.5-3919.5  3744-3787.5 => 0.96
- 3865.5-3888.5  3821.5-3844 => 1.13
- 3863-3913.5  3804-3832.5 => 1.03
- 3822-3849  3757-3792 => 0.92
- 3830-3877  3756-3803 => 0.98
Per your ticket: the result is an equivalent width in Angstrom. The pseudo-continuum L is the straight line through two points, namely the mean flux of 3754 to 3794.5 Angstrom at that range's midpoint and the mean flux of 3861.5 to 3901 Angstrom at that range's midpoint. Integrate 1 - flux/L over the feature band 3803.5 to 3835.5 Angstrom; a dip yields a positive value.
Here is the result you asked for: 1.7 Angstrom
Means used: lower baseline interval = 1.28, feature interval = 1.21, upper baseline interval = 1.27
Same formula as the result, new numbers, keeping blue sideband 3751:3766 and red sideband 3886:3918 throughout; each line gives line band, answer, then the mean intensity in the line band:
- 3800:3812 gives 0.2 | 1.22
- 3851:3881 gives -2.4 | 1.31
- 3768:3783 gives -0.7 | 1.32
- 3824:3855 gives 1.0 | 1.18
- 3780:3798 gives 0.6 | 1.21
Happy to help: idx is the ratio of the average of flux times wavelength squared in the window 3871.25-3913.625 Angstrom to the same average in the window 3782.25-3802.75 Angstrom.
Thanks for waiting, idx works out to 1.06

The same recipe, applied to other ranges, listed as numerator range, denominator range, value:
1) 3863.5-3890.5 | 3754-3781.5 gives 1.05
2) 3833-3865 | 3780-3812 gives 1.04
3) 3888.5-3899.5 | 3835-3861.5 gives 0.98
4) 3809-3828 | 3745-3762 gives 1.02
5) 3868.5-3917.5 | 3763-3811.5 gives 1.05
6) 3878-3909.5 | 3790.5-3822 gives 1.04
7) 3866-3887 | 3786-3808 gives 1.13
